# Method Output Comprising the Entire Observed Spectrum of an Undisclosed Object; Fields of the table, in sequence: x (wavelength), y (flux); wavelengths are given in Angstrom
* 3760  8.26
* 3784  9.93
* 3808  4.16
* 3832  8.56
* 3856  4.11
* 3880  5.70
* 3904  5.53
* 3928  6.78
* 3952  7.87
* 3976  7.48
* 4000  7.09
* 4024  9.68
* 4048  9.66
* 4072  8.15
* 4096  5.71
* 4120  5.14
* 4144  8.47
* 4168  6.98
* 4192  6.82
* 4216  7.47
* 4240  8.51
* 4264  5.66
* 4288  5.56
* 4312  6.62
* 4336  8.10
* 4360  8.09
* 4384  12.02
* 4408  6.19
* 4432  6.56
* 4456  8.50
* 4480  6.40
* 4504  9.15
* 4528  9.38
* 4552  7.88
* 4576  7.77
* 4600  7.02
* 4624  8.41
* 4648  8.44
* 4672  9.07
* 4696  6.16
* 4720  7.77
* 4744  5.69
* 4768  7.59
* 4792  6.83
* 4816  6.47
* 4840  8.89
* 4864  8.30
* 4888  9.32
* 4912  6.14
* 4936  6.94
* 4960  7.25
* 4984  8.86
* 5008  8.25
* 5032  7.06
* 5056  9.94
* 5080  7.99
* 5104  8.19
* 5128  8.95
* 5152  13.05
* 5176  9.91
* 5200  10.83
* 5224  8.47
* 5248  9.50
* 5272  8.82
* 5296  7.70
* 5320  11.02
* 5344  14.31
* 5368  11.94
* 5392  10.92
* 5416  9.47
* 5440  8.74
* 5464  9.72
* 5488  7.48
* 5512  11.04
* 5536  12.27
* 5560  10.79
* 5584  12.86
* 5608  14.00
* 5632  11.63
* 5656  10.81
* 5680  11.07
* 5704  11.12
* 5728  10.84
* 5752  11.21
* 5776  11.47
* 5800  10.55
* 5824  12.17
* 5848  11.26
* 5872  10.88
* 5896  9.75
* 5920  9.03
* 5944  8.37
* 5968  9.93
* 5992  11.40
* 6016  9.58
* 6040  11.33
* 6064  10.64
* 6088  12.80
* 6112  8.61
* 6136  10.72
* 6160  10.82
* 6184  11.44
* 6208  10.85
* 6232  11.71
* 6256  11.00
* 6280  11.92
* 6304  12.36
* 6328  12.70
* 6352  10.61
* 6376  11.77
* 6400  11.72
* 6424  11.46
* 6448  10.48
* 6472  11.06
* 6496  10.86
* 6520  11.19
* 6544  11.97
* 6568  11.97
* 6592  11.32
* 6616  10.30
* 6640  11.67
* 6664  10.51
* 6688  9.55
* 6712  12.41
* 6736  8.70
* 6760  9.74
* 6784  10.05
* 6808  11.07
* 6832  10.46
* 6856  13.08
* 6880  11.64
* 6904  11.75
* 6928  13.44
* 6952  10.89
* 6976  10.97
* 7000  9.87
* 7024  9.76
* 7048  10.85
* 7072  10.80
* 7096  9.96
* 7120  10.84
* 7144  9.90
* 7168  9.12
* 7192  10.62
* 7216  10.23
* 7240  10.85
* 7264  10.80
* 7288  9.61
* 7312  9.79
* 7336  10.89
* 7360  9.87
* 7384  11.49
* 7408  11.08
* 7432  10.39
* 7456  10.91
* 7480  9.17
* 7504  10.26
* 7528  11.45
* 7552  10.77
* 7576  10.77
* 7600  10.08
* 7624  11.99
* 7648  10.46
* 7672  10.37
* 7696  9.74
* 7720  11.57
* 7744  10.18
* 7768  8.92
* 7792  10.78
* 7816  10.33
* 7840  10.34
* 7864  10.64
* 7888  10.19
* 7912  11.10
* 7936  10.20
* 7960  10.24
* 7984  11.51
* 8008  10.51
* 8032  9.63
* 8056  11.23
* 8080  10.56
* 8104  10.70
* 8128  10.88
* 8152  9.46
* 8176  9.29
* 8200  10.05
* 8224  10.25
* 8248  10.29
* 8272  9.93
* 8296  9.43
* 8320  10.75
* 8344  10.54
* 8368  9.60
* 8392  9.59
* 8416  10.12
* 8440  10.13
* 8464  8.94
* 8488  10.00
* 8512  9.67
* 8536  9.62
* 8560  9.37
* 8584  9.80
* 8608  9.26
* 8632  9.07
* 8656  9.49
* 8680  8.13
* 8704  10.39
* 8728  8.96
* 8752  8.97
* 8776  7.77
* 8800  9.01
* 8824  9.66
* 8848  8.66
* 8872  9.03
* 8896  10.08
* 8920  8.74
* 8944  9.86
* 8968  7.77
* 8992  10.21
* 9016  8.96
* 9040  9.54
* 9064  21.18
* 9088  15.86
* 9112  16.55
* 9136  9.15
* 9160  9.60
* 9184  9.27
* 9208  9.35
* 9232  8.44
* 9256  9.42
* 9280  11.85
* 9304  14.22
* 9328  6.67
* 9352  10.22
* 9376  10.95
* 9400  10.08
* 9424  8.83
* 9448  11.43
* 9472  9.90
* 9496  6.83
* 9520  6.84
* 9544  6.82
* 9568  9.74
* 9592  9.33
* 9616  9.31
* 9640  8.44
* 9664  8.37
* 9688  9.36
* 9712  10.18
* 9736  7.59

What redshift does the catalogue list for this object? 0.382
